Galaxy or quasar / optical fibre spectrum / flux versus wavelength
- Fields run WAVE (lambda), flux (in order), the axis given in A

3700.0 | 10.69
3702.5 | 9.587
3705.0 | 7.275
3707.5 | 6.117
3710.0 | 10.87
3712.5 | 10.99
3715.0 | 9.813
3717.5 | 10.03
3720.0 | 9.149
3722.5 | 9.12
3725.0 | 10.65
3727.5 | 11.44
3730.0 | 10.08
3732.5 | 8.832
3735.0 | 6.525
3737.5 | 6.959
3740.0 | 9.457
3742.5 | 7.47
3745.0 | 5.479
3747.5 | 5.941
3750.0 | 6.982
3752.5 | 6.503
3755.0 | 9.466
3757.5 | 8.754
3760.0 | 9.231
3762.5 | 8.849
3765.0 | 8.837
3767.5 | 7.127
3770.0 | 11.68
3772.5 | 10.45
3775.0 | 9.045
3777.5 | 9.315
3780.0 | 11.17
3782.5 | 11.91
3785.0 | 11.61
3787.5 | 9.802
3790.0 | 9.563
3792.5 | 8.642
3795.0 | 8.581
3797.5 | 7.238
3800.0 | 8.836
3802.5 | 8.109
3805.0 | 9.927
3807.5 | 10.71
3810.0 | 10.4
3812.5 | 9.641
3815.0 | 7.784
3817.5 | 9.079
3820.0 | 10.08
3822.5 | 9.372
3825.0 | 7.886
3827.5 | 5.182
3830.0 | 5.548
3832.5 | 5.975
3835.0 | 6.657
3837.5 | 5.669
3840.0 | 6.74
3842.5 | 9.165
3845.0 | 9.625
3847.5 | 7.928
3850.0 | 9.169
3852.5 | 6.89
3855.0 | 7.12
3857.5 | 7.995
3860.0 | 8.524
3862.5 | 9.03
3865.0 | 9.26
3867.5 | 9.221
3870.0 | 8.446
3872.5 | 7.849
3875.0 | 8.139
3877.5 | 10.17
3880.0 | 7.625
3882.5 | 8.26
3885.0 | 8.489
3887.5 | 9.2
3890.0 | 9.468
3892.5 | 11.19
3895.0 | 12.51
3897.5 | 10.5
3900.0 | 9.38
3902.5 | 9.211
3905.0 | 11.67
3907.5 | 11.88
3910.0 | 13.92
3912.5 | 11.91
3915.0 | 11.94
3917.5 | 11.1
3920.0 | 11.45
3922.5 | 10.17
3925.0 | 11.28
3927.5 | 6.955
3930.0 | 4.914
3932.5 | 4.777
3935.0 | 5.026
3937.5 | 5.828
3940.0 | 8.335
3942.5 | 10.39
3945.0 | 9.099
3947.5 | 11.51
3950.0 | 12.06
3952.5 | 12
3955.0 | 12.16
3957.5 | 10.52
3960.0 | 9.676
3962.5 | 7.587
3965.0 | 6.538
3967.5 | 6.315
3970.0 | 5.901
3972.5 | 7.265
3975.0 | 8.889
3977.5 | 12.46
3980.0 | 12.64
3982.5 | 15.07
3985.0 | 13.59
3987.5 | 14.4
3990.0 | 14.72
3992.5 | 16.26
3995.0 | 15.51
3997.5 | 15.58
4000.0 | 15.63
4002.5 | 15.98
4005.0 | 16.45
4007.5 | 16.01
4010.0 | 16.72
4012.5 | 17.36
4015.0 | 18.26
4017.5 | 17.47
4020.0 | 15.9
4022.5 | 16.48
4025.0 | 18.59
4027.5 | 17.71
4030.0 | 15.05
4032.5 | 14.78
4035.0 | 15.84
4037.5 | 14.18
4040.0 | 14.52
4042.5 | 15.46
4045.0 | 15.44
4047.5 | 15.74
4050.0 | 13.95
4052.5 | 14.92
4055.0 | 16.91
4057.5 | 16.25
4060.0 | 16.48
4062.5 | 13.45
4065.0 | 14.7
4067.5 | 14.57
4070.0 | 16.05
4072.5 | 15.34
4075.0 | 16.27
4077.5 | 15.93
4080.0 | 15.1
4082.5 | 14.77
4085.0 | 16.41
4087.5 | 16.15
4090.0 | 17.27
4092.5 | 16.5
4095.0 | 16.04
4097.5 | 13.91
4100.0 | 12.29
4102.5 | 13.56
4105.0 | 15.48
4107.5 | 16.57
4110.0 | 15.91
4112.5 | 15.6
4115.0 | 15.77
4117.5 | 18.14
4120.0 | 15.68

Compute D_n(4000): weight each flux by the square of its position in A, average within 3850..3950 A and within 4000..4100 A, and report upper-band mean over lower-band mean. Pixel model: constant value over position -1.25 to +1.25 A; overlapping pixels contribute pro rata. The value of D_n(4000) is 1.84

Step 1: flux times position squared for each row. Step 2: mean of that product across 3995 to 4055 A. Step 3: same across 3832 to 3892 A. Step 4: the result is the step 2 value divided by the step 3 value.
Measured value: 2.10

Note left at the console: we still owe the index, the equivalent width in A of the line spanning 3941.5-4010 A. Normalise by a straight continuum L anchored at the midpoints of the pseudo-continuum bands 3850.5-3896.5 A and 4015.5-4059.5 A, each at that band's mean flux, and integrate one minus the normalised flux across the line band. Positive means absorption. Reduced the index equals 6.43 A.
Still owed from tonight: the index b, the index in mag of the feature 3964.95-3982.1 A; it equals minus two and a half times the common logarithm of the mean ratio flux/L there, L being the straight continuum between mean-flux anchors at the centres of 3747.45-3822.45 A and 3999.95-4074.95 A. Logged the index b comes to 0.49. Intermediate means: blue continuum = 9.23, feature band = 9.04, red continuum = 15.9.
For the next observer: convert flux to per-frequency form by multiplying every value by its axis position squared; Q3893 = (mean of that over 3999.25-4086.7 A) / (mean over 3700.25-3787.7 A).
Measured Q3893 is 2.0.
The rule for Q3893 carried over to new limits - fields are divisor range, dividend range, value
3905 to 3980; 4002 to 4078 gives 1.76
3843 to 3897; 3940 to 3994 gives 1.29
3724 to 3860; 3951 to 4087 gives 1.88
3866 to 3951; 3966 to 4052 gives 1.61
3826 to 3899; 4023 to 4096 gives 2.07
